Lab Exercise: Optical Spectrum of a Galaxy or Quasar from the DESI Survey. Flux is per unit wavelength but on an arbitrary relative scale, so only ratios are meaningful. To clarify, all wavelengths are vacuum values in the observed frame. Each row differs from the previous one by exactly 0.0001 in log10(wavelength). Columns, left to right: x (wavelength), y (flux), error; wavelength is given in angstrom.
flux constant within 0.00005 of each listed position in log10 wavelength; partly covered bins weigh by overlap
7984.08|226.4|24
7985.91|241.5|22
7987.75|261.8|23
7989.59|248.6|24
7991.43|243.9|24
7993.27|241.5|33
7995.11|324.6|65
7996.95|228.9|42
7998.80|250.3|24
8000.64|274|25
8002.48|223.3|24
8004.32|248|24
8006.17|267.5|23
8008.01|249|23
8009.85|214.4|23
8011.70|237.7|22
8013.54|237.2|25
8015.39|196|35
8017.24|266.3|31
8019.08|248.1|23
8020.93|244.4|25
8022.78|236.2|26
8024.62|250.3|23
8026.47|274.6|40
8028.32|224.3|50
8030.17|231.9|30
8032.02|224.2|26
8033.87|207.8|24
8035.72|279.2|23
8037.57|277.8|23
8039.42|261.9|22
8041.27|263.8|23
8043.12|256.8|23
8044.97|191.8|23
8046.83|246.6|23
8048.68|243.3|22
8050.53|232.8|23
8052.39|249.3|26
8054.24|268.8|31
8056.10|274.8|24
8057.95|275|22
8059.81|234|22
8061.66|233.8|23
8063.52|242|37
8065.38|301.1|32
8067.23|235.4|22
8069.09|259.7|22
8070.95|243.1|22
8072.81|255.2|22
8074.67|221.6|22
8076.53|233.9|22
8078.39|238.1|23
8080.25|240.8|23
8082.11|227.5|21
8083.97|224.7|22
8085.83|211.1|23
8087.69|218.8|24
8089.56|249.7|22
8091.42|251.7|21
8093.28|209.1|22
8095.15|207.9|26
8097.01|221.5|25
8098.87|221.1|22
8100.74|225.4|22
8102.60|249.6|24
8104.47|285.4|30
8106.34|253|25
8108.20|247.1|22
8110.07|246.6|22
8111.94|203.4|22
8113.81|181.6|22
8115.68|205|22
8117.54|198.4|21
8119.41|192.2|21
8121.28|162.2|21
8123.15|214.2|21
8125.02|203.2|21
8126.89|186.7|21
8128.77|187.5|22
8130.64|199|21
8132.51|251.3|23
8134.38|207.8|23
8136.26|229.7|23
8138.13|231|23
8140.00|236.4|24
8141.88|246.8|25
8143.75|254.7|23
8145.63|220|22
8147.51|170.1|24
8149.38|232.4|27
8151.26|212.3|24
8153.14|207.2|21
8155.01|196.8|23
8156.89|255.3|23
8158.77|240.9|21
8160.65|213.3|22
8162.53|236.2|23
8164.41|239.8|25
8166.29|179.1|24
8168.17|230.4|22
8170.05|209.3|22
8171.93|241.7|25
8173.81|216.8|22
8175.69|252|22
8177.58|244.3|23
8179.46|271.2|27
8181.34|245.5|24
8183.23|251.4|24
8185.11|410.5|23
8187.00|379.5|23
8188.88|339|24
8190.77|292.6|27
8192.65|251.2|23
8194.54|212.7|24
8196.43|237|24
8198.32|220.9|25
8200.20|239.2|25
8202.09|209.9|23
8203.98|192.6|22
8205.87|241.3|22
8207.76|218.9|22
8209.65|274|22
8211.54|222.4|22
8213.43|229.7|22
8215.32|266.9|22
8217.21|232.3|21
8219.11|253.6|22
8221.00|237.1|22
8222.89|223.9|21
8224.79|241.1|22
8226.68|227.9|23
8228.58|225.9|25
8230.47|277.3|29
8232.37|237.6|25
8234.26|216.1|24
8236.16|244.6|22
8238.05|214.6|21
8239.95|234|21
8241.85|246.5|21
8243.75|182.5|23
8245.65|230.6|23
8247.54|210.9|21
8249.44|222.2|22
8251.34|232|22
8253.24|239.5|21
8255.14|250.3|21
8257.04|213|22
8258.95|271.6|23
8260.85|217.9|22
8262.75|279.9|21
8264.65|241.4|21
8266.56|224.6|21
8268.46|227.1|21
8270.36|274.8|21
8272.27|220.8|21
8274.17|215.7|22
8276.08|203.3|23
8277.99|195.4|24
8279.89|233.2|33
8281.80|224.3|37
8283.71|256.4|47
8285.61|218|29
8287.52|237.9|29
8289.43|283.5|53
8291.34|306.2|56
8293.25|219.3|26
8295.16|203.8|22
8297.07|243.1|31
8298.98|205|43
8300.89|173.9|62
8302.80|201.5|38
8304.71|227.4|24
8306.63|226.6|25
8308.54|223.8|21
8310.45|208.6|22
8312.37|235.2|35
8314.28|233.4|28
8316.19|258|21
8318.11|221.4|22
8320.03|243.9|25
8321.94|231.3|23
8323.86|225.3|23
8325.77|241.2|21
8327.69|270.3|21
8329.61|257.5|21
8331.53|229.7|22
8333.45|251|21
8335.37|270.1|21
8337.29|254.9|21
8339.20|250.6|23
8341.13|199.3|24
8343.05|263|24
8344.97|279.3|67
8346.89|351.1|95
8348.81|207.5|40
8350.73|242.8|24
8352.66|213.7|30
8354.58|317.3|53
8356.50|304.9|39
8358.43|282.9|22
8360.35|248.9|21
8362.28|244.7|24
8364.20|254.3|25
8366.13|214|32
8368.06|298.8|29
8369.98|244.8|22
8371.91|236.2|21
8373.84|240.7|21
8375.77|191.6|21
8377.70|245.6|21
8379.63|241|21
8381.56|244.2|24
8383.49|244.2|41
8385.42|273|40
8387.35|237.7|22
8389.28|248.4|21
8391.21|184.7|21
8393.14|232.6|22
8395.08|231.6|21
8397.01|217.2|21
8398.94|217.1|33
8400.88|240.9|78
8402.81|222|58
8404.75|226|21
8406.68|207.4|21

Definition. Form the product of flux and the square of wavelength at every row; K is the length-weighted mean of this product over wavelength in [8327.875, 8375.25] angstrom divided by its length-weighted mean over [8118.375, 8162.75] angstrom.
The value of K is 1.25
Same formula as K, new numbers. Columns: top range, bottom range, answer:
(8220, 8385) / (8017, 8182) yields 1.08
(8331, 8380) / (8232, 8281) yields 1.13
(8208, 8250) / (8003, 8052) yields 1.01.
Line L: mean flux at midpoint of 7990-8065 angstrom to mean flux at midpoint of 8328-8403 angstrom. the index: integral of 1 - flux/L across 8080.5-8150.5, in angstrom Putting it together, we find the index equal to 7.5 angstrom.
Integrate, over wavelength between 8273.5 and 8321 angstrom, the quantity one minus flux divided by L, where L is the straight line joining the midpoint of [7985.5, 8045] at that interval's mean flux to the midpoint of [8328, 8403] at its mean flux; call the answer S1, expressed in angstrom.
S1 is 3.7 angstrom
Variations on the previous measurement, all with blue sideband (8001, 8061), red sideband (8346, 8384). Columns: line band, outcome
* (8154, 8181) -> 1.9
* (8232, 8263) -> 2.4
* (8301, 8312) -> 1.6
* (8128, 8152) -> 2.5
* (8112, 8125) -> 2.8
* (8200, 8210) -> 0.9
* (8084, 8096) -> 1.1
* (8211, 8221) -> 0.3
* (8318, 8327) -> 0.6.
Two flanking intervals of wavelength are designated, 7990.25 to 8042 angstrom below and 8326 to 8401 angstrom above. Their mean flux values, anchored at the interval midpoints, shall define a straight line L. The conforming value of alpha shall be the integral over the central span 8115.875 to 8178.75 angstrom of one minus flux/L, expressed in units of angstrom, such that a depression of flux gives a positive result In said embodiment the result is 7.47 angstrom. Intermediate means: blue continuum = 247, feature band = 218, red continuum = 248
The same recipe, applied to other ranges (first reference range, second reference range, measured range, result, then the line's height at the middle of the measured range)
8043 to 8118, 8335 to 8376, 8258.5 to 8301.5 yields 2.9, 251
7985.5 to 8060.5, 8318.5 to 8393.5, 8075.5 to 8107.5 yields 1.9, 248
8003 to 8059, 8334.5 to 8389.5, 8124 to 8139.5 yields 2.2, 248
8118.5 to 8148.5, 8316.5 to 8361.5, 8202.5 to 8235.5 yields -0.9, 230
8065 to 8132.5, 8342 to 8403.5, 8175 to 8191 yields -4.7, 232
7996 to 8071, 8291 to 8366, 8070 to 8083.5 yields 0.5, 246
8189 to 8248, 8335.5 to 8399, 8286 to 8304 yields 0.9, 242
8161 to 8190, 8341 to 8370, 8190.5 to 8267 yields 8.1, 262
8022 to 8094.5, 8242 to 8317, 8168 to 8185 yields -0.9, 236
